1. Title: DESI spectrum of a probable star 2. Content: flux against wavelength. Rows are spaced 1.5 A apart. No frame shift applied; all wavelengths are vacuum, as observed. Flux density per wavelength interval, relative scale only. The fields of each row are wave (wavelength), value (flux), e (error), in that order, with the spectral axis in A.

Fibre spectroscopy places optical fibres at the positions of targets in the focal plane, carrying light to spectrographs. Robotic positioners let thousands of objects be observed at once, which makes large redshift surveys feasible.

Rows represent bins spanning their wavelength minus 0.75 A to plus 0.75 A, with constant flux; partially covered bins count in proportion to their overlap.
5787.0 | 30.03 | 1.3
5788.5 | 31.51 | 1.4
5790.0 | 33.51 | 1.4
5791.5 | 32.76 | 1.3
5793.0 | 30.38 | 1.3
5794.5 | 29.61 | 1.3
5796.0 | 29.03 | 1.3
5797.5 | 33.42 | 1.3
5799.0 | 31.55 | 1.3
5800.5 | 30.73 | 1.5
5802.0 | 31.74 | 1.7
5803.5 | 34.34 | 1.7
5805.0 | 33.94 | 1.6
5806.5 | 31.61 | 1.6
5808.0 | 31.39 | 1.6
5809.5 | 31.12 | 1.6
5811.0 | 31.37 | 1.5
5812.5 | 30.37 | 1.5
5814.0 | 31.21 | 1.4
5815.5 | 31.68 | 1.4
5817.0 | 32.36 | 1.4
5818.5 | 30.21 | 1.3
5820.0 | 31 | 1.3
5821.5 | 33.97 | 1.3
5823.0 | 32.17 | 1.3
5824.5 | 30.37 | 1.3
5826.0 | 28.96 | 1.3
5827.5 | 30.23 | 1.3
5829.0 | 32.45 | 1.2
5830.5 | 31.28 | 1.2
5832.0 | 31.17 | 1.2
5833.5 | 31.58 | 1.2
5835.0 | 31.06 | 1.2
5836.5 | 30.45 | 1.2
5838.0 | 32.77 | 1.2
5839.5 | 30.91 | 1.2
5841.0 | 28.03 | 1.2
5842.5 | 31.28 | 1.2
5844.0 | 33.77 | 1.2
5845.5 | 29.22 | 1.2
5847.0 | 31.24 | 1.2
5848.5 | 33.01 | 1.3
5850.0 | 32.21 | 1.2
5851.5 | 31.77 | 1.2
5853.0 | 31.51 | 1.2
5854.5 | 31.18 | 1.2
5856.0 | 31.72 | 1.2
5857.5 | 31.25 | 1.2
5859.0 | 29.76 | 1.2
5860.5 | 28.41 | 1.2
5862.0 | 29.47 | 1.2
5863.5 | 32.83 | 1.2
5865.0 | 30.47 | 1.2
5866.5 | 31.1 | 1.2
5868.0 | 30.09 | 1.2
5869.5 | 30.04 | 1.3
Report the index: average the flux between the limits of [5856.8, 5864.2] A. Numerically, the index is 30.3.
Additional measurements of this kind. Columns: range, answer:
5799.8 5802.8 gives 31.3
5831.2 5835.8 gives 31.3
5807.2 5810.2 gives 31.3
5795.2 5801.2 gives 31.2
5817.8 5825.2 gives 31.6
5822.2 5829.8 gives 30.9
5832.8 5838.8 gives 31.5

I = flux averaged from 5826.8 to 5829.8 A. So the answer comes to 31.4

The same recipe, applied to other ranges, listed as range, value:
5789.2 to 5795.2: 31.6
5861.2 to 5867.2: 30.9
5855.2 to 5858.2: 31.5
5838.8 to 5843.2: 30.1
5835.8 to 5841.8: 30.5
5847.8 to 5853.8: 32.1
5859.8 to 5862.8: 29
